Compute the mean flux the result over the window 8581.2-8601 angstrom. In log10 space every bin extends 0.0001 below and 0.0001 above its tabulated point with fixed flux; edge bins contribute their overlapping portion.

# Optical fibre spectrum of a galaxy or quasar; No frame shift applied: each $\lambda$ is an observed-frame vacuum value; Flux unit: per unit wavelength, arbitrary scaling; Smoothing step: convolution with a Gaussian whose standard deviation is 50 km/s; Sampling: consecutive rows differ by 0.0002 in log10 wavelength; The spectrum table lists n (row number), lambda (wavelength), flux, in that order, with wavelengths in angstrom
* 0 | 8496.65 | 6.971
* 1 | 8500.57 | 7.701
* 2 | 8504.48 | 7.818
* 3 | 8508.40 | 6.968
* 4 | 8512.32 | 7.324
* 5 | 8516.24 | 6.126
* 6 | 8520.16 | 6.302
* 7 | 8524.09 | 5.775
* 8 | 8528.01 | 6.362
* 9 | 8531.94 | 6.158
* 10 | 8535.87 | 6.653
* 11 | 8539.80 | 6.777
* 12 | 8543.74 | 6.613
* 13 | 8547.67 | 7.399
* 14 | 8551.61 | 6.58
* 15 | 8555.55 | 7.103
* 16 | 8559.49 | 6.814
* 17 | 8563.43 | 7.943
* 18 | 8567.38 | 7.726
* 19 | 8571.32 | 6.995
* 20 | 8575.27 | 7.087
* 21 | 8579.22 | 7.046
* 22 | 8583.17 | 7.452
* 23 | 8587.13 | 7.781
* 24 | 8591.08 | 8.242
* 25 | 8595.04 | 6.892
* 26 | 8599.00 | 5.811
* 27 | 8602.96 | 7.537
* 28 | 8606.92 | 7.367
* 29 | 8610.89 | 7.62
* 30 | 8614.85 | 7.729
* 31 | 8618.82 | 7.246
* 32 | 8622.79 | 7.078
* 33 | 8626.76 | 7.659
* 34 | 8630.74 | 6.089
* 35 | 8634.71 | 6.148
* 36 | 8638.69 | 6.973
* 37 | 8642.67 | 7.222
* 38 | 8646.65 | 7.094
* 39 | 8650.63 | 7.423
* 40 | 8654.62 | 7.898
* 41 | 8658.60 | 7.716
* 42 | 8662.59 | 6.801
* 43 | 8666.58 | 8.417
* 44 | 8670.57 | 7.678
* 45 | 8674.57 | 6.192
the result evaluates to 7.23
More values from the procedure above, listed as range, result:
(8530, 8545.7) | 6.55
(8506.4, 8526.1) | 6.5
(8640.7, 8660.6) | 7.47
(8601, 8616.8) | 7.56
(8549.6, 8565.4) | 7.11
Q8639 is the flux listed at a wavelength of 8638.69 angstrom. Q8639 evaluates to 6.973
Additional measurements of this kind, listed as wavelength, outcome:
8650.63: 7.423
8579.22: 7.046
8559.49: 6.814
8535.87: 6.653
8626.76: 7.659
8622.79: 7.078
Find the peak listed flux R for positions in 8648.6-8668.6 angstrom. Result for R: 8.417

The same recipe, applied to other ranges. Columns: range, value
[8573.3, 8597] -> 8.242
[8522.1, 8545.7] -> 6.777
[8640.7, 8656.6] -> 7.898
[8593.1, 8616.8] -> 7.729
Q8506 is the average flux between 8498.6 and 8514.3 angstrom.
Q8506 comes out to 7.45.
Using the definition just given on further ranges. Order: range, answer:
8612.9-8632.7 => 7.16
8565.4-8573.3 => 7.36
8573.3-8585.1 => 7.2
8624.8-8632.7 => 6.87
